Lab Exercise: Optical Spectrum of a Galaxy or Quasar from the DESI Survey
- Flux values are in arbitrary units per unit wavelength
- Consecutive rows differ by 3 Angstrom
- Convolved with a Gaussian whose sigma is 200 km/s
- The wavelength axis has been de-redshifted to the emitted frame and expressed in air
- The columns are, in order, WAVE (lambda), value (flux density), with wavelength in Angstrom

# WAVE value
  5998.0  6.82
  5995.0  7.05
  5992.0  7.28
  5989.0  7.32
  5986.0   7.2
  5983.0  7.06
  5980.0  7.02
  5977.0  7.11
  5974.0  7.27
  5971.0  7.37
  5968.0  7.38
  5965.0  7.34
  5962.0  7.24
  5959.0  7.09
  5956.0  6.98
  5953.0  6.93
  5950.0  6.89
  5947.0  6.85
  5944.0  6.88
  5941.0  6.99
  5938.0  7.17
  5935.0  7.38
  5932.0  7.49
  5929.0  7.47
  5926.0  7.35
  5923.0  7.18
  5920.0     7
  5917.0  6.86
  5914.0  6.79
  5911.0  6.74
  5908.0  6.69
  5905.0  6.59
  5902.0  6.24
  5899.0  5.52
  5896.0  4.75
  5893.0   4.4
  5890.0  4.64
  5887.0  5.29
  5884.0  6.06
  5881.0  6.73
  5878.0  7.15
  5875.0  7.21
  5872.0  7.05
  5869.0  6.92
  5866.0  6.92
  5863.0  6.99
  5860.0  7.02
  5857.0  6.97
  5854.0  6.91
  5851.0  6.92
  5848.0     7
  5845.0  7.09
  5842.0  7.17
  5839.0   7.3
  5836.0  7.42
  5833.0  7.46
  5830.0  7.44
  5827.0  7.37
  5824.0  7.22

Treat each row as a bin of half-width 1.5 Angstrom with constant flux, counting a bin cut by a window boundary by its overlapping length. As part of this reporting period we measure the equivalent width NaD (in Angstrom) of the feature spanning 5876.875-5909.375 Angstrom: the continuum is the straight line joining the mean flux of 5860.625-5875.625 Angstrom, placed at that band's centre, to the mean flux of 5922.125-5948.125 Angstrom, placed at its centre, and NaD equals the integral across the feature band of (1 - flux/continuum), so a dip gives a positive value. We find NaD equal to 5.8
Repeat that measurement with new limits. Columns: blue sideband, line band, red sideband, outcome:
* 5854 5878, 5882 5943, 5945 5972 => 5.4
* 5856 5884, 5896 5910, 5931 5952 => 1.8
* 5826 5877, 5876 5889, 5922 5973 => 1.6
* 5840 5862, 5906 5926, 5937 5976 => 0.5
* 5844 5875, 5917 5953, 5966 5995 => 0.0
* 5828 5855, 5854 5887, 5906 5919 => 0.9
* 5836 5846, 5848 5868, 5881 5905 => -1.0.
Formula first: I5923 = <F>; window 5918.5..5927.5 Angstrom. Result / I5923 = 7.18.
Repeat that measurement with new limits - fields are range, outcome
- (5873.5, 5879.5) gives 7.18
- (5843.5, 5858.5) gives 6.98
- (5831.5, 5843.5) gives 7.34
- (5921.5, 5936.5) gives 7.37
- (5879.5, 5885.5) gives 6.4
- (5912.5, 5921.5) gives 6.88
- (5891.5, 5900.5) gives 4.89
